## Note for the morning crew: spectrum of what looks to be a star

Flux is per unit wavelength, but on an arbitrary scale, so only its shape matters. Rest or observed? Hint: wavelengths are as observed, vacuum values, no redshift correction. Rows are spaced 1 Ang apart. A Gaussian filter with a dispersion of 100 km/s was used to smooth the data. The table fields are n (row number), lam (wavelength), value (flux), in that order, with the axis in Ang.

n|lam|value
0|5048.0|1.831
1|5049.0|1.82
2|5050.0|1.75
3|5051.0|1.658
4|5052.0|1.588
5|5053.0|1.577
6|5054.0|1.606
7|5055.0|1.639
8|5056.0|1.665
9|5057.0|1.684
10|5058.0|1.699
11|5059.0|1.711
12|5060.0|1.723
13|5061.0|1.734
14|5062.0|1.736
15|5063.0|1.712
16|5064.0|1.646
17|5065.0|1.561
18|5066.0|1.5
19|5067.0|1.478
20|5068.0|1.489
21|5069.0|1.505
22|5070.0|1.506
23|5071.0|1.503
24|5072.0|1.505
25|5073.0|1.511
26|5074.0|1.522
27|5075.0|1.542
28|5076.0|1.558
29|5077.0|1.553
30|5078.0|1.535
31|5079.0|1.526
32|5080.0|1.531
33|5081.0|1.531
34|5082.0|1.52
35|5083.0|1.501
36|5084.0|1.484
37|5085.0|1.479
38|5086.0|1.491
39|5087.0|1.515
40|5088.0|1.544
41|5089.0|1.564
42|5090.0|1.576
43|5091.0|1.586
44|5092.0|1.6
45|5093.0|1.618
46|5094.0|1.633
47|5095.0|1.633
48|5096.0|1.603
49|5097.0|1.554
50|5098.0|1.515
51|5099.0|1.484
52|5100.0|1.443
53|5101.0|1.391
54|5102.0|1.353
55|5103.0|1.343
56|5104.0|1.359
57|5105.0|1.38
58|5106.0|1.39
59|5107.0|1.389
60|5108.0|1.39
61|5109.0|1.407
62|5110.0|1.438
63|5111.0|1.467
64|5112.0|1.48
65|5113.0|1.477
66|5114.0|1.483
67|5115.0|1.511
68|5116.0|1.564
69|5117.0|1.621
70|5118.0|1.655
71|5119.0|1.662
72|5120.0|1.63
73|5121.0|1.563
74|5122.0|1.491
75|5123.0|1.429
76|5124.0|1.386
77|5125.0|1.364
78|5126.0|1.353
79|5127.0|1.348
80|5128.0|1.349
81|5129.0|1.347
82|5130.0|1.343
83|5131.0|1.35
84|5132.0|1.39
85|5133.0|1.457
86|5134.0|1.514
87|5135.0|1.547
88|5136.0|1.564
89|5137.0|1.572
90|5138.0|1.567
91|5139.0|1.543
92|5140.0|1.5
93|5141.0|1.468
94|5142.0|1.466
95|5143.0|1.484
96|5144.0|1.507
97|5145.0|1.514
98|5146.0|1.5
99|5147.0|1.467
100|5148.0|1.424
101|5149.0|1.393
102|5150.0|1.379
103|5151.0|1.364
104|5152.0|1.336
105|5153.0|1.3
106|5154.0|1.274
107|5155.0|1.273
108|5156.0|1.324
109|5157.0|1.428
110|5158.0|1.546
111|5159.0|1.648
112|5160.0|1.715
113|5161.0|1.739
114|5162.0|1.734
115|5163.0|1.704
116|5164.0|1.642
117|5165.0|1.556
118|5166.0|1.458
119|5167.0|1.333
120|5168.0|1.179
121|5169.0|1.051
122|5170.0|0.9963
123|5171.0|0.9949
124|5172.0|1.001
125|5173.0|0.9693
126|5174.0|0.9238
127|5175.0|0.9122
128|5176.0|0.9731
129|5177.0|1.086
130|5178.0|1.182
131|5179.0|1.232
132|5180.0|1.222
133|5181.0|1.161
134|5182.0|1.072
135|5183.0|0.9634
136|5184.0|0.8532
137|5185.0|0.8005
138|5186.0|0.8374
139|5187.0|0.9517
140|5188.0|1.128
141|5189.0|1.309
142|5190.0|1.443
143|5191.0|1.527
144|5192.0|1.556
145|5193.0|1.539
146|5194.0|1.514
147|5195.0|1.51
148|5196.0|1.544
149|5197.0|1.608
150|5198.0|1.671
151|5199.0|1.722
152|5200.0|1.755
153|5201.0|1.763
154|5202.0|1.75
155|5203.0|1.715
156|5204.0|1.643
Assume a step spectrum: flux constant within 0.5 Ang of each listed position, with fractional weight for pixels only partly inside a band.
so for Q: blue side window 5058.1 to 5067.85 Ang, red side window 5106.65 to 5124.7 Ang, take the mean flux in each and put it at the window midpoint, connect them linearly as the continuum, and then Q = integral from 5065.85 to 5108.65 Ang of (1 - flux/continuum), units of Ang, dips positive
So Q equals 2.01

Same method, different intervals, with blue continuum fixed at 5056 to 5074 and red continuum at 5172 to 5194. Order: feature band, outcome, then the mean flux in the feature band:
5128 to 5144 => -1.9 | 1.47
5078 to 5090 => 0.0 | 1.52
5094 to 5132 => -1.4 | 1.46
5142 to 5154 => -1.4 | 1.42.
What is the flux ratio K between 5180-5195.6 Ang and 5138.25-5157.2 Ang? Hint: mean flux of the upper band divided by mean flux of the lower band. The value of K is 0.85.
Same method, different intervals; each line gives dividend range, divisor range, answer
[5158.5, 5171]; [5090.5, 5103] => 0.96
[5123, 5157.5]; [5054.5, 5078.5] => 0.89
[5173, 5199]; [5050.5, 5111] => 0.80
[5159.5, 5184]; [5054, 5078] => 0.77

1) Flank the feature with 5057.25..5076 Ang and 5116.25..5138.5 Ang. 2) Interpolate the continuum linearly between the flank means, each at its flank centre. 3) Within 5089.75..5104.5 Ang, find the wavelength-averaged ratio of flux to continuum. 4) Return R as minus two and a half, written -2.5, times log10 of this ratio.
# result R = 0.02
